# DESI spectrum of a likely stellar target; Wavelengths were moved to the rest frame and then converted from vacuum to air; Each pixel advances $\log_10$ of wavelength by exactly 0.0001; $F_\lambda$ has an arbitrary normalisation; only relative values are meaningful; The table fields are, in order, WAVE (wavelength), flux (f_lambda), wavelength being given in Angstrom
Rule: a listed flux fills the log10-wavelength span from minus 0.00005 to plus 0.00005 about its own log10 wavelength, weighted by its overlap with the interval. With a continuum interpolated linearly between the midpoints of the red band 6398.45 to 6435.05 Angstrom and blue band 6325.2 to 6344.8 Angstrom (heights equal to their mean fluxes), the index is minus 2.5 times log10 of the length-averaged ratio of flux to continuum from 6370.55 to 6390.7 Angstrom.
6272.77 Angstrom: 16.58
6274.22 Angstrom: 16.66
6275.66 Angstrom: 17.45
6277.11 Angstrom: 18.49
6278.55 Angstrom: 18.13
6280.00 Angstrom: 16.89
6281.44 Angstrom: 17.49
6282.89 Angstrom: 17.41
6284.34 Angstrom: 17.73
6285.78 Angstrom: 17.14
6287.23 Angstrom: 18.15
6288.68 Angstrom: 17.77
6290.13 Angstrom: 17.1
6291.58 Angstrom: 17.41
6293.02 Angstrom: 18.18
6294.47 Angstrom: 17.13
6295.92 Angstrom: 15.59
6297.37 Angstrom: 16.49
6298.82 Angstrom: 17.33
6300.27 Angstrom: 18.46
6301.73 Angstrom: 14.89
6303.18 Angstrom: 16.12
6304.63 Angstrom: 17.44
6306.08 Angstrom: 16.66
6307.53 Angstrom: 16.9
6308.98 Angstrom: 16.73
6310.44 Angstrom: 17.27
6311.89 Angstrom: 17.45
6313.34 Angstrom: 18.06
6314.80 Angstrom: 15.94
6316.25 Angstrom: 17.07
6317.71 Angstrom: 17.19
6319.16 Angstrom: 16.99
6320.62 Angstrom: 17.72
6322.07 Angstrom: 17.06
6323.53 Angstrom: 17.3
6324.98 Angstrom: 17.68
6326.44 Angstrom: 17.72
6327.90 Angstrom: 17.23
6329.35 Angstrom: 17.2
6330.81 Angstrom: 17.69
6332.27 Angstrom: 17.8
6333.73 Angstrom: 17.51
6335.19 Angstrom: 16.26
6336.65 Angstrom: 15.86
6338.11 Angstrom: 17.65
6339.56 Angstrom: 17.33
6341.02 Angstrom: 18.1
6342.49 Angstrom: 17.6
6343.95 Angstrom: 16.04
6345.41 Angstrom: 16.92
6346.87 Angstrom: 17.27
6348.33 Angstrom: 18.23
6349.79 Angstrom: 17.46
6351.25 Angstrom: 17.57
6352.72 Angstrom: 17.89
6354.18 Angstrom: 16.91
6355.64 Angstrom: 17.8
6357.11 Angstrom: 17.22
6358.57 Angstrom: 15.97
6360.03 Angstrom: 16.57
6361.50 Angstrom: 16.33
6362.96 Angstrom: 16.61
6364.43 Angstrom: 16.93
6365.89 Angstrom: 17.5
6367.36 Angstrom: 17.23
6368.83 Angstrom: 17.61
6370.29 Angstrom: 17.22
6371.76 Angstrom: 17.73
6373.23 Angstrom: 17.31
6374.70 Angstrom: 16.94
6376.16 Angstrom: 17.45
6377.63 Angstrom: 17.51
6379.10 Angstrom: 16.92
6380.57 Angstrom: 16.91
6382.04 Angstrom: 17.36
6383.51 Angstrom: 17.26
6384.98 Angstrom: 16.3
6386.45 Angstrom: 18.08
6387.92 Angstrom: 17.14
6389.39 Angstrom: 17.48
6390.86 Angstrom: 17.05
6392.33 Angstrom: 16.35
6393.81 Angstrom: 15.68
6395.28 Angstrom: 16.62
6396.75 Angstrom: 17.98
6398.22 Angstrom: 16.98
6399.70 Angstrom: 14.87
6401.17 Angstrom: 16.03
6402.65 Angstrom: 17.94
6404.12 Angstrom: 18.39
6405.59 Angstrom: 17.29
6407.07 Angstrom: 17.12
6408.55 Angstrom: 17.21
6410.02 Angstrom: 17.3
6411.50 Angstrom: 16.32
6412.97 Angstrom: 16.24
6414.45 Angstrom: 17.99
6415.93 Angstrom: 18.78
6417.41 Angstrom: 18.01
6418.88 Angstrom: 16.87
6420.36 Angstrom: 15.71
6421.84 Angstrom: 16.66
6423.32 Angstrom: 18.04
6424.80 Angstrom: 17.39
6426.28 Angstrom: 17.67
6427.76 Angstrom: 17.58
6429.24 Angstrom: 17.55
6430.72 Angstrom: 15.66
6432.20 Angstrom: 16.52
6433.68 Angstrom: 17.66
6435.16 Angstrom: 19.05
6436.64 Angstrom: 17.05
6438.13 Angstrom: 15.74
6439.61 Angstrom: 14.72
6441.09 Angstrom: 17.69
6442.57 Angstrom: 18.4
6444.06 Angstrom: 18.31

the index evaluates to 0.00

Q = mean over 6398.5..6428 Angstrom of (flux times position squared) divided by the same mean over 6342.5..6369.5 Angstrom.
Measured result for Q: 1.02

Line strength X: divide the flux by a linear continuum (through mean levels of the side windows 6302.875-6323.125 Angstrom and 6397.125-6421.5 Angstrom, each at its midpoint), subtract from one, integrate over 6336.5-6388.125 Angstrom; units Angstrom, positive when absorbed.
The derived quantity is -0.4 Angstrom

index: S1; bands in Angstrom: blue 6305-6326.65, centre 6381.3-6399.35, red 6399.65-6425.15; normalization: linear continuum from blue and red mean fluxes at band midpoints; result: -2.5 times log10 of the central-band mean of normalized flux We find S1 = 0.013 mag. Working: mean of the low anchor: 17.2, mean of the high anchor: 17.2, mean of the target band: 17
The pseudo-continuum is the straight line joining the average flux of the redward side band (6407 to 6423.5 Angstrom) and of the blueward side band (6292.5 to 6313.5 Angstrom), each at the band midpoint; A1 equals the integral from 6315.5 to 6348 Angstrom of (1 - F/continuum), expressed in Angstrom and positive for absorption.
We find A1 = -0.5 Angstrom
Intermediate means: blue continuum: 16.9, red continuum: 17.2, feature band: 17.2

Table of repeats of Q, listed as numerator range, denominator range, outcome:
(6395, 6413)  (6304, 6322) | 1.02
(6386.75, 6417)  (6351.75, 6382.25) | 1.01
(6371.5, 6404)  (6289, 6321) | 1.03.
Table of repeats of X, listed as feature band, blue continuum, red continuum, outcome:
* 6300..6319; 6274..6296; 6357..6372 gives 0.47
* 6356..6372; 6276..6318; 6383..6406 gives 0.04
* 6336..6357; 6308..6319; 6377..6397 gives -0.34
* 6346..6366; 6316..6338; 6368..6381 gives 0.14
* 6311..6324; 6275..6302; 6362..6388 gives 0.09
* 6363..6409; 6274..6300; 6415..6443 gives 0.41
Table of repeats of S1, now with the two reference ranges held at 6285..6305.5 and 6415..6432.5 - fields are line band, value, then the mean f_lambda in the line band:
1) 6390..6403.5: 0.04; 16.6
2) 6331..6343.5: -0.01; 17.2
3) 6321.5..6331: -0.02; 17.4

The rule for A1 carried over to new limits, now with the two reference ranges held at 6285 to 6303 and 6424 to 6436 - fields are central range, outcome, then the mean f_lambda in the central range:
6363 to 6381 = 0.02 Angstrom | 17.2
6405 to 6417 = 0.04 Angstrom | 17.3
